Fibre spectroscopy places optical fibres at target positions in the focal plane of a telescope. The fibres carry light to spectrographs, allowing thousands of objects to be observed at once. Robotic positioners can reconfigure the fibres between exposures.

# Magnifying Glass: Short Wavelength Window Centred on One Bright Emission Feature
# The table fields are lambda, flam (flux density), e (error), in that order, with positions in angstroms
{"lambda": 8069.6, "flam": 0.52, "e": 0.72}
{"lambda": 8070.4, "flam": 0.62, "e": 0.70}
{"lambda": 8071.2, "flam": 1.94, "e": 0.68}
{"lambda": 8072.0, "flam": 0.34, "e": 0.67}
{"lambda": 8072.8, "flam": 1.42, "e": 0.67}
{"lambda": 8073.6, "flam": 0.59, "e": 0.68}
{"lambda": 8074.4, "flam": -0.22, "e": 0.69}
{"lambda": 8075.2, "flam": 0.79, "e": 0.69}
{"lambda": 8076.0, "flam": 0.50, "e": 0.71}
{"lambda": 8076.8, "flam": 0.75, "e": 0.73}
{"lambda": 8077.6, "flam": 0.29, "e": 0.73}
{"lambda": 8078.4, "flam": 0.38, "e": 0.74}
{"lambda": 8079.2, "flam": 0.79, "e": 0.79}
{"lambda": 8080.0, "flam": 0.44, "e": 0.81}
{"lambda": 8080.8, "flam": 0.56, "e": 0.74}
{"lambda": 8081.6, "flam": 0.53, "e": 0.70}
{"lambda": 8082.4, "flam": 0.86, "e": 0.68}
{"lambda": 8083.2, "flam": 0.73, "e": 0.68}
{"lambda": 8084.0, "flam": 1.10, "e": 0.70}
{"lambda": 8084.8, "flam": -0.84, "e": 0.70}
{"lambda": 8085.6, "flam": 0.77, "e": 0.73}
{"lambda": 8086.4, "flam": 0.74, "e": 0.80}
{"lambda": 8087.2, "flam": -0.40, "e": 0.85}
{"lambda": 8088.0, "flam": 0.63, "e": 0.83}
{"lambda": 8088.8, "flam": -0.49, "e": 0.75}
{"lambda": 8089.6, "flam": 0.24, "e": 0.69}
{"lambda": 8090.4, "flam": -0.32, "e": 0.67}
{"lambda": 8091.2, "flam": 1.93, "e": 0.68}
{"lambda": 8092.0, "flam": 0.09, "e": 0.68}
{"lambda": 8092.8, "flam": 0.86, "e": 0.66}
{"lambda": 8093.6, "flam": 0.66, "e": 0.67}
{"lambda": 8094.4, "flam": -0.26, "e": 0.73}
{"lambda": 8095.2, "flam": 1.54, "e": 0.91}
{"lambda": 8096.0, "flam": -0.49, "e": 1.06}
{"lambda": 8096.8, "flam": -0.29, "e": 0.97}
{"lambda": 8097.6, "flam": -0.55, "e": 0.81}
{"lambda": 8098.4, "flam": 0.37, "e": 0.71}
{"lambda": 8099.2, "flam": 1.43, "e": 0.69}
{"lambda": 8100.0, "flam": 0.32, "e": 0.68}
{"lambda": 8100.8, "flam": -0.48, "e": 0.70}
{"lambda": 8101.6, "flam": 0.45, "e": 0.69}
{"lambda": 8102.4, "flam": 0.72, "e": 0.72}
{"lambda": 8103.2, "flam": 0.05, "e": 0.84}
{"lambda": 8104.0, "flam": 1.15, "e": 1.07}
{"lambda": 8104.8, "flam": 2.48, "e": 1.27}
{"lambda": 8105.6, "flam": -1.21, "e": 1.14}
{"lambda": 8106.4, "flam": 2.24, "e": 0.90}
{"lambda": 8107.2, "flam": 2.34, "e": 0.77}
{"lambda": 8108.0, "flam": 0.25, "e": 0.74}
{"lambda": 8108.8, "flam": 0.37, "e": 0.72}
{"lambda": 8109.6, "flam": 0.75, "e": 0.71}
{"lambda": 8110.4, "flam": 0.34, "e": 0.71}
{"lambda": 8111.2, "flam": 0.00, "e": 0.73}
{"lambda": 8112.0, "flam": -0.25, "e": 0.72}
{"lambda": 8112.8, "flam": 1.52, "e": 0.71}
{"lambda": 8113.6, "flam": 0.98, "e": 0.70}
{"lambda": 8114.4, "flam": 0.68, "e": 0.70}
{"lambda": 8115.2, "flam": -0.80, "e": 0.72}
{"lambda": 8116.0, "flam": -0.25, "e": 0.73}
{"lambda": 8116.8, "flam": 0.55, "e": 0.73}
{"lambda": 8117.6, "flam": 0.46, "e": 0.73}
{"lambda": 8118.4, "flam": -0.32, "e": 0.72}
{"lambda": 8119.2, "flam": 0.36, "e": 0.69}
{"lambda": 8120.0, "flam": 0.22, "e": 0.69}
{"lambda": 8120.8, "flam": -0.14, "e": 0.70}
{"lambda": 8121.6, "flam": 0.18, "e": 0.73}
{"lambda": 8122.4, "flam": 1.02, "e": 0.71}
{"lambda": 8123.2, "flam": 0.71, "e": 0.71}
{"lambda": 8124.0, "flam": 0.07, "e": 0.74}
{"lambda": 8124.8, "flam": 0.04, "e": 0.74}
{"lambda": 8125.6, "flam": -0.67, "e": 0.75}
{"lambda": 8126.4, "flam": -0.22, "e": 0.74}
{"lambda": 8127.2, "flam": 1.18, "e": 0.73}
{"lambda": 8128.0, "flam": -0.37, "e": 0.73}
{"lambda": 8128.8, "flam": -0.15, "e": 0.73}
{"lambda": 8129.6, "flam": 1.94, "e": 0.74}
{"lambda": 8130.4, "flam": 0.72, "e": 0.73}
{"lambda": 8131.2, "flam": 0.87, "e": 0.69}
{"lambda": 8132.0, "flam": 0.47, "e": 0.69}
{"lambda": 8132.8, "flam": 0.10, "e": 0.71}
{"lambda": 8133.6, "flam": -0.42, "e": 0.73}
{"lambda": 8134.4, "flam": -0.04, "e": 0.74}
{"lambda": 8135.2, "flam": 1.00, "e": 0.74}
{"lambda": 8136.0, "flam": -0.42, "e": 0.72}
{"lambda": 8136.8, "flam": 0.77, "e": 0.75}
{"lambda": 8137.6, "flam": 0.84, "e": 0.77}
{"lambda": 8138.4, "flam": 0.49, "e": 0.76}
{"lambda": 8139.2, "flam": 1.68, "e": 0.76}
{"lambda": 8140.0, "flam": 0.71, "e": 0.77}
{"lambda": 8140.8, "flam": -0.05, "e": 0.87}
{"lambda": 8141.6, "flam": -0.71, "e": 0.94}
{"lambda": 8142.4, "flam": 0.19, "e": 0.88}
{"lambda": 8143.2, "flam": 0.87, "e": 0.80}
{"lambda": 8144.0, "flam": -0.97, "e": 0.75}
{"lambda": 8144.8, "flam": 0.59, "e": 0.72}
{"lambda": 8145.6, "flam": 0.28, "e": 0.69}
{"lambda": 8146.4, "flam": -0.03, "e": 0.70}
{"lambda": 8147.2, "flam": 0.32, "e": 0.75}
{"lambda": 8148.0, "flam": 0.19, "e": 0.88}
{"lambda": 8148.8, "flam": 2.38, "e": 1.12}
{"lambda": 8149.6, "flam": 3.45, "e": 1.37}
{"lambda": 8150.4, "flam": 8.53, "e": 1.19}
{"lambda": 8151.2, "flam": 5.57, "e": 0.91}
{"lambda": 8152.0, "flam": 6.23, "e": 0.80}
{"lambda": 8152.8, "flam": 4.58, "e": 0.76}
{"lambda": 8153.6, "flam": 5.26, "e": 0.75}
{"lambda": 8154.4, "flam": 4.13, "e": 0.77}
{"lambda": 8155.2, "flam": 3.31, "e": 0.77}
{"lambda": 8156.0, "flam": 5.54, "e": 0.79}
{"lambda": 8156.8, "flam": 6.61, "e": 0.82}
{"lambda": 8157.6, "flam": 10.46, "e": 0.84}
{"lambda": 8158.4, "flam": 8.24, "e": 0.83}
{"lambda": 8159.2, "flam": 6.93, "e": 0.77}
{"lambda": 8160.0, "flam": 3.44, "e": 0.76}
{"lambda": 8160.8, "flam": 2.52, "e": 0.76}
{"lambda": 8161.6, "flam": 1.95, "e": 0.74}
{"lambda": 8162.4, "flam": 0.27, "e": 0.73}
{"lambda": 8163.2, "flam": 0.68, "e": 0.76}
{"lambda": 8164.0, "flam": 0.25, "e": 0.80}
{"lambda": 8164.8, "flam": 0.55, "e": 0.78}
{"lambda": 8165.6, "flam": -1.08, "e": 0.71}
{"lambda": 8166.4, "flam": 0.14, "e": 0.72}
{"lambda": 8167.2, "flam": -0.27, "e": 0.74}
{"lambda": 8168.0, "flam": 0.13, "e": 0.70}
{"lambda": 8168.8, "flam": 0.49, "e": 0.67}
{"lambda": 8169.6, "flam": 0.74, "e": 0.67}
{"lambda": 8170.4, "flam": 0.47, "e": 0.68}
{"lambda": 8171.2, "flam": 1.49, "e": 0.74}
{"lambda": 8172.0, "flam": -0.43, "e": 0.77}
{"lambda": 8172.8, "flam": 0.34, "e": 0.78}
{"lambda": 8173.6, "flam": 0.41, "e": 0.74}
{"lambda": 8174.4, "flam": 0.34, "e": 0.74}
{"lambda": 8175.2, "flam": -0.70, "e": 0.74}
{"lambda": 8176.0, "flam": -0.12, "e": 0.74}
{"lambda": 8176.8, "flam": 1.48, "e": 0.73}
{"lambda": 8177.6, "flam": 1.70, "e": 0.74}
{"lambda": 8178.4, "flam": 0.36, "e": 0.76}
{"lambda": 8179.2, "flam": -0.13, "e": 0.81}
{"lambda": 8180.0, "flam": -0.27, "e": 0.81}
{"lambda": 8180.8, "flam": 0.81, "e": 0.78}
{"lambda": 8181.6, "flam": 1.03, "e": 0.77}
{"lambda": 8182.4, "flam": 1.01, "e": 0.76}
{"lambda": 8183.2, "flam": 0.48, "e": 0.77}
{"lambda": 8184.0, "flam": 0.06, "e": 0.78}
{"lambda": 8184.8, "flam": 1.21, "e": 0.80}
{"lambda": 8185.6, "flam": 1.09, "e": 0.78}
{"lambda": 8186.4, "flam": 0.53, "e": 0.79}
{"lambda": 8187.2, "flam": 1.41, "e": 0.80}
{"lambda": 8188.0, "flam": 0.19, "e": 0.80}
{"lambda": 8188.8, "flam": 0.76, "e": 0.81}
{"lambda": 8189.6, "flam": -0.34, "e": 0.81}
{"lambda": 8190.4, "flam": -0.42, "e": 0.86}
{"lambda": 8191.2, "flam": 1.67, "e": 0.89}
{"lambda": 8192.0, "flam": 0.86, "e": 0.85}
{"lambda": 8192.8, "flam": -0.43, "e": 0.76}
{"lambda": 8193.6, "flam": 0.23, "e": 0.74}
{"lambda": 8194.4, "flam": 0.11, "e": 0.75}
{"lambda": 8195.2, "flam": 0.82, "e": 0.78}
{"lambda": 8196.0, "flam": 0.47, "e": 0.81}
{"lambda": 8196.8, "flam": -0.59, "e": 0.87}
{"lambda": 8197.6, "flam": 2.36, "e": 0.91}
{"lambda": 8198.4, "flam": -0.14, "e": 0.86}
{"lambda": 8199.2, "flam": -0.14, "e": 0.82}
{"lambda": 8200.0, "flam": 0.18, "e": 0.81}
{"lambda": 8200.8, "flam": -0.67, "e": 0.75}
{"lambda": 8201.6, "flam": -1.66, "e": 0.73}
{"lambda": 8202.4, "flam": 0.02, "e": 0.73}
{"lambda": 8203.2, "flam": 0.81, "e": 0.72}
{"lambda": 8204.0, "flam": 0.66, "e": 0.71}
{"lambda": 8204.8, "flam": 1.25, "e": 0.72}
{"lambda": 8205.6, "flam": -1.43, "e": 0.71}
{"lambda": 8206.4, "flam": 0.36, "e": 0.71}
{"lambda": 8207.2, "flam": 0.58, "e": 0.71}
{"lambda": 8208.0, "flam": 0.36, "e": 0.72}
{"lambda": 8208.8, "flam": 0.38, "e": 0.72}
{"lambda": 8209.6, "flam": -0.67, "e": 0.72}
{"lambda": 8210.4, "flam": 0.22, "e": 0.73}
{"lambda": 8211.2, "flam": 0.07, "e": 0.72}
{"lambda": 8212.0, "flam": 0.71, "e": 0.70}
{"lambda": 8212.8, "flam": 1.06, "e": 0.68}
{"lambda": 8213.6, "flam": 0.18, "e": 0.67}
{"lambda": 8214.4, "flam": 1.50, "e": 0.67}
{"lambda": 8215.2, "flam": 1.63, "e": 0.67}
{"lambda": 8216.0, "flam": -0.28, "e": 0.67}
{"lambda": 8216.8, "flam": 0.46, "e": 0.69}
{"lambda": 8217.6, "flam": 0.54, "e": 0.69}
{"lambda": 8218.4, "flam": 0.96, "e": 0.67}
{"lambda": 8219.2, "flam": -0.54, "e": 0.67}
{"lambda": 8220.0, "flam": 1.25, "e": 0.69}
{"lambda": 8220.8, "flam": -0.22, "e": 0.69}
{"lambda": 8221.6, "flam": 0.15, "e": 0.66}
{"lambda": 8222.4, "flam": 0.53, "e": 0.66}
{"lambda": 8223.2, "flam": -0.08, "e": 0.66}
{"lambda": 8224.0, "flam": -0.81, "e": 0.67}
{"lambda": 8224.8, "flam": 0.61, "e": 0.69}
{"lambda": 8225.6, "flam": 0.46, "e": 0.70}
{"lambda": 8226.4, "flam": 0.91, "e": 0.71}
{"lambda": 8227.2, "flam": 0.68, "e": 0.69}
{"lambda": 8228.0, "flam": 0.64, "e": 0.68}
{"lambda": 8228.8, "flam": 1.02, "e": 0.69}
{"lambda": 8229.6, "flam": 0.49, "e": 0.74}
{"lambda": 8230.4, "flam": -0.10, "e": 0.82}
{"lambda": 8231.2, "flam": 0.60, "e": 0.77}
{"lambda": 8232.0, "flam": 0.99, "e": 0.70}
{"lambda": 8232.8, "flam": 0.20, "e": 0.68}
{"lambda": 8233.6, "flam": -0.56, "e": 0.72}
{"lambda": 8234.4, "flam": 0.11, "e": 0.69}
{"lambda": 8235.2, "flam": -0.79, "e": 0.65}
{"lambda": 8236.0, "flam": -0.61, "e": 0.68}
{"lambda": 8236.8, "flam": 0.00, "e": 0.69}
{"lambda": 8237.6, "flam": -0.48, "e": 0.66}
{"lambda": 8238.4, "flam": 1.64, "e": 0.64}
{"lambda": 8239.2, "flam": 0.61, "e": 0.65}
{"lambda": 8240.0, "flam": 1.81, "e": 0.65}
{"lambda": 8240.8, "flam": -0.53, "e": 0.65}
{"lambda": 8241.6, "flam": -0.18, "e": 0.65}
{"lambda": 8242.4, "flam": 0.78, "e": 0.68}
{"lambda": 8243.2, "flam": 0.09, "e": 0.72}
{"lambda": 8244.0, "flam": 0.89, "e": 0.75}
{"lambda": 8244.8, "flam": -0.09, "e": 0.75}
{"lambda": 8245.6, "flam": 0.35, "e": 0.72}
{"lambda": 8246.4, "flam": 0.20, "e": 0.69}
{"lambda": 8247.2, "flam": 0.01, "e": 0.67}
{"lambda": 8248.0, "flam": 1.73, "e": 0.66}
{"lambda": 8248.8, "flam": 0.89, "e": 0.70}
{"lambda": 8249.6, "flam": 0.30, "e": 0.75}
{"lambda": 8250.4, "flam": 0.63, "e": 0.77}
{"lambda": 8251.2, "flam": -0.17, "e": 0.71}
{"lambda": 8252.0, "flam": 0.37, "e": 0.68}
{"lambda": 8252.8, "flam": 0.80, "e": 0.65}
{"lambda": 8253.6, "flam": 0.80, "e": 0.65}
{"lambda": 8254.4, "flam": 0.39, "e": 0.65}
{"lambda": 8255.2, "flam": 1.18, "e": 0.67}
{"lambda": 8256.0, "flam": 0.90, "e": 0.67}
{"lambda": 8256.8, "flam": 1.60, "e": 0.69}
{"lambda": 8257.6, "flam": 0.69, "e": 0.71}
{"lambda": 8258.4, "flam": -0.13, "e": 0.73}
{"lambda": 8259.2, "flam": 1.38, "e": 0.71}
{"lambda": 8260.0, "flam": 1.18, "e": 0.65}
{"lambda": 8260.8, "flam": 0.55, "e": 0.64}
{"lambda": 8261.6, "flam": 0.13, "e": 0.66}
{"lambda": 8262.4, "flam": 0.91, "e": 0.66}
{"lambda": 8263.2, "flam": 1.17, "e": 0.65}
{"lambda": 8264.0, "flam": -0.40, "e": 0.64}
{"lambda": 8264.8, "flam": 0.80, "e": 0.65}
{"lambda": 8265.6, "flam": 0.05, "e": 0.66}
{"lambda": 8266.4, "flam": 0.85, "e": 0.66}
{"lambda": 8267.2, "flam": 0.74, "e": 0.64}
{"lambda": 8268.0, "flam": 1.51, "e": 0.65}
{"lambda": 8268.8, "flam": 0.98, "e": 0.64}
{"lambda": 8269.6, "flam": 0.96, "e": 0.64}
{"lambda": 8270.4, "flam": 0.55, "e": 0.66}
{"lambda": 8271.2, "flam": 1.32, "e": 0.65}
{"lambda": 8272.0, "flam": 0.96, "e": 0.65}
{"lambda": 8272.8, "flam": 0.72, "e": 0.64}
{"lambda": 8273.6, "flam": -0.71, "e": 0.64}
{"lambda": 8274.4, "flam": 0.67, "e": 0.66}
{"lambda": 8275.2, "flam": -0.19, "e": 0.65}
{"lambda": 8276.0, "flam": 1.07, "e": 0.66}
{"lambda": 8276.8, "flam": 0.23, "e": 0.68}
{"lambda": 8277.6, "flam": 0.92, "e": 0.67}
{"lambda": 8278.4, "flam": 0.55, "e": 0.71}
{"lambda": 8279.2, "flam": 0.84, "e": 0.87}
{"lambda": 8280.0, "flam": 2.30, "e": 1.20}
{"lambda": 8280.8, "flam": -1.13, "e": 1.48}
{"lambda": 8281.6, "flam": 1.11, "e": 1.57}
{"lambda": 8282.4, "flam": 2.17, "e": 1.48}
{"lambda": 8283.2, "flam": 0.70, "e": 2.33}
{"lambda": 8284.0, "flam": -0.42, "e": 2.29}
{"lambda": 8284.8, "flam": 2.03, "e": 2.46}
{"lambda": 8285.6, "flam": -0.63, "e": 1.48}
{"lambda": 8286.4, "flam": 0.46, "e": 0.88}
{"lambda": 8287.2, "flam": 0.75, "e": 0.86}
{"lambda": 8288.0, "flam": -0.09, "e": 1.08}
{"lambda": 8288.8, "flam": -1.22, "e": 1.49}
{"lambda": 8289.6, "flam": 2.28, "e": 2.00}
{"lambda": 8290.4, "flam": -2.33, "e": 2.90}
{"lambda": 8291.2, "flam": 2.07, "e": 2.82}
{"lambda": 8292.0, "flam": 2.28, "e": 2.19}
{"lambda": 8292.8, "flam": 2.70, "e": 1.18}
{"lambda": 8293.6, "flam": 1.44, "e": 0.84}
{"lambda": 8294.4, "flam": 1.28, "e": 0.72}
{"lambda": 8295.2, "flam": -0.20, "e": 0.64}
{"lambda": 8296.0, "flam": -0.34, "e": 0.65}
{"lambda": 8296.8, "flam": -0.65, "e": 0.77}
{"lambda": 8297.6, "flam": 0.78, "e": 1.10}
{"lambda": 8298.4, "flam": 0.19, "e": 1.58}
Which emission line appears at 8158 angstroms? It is [O II]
